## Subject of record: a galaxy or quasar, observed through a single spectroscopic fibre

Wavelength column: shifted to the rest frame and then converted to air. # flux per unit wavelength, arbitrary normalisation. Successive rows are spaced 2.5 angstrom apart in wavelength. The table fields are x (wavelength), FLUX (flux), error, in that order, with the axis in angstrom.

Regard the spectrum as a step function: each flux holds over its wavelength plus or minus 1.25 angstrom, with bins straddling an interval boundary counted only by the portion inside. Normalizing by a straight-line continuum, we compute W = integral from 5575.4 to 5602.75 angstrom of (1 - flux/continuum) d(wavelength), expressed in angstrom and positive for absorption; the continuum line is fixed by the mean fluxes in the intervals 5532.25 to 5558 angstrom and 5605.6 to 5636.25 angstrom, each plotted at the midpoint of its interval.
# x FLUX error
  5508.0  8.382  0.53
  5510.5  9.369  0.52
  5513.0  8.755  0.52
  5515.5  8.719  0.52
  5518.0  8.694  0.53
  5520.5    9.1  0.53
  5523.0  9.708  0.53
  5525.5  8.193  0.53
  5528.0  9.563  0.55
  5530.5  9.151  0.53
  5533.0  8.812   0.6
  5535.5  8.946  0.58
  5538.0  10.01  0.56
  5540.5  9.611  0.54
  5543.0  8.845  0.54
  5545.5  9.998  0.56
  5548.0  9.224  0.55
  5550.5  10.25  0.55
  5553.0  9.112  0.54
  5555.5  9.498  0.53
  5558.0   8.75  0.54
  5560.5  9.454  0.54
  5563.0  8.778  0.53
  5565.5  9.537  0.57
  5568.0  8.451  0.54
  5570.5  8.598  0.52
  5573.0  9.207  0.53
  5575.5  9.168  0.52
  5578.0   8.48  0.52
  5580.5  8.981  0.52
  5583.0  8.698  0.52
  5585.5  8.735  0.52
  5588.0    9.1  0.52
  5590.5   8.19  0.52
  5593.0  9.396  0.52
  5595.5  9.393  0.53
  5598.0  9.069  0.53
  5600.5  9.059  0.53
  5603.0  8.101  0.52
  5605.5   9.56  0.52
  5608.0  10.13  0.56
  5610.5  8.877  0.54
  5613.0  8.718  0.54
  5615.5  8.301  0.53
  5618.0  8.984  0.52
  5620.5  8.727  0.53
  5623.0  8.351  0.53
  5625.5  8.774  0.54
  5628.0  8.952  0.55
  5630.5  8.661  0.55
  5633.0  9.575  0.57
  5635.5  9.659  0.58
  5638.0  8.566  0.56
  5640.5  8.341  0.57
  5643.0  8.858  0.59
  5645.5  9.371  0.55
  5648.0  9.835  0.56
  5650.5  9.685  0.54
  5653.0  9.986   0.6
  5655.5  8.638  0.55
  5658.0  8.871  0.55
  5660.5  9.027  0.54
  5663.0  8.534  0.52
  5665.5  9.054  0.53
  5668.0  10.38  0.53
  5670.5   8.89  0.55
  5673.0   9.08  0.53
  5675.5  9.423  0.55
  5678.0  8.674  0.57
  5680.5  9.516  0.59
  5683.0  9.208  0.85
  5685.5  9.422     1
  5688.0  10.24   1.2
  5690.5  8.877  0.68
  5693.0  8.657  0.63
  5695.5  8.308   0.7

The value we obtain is 0.8 angstrom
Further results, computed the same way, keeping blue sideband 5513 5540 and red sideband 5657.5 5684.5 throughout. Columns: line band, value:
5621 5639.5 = 0.5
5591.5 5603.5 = 0.1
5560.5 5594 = 0.8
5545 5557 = -0.6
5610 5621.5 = 0.5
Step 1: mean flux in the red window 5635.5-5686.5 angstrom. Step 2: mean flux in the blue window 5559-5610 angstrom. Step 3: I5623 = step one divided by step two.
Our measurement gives 1.0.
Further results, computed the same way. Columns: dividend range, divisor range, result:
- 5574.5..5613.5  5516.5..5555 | 0.97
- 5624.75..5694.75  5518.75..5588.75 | 1.00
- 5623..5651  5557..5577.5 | 1.01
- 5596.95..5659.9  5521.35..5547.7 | 0.97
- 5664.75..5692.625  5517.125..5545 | 1.02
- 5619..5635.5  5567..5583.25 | 1.01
